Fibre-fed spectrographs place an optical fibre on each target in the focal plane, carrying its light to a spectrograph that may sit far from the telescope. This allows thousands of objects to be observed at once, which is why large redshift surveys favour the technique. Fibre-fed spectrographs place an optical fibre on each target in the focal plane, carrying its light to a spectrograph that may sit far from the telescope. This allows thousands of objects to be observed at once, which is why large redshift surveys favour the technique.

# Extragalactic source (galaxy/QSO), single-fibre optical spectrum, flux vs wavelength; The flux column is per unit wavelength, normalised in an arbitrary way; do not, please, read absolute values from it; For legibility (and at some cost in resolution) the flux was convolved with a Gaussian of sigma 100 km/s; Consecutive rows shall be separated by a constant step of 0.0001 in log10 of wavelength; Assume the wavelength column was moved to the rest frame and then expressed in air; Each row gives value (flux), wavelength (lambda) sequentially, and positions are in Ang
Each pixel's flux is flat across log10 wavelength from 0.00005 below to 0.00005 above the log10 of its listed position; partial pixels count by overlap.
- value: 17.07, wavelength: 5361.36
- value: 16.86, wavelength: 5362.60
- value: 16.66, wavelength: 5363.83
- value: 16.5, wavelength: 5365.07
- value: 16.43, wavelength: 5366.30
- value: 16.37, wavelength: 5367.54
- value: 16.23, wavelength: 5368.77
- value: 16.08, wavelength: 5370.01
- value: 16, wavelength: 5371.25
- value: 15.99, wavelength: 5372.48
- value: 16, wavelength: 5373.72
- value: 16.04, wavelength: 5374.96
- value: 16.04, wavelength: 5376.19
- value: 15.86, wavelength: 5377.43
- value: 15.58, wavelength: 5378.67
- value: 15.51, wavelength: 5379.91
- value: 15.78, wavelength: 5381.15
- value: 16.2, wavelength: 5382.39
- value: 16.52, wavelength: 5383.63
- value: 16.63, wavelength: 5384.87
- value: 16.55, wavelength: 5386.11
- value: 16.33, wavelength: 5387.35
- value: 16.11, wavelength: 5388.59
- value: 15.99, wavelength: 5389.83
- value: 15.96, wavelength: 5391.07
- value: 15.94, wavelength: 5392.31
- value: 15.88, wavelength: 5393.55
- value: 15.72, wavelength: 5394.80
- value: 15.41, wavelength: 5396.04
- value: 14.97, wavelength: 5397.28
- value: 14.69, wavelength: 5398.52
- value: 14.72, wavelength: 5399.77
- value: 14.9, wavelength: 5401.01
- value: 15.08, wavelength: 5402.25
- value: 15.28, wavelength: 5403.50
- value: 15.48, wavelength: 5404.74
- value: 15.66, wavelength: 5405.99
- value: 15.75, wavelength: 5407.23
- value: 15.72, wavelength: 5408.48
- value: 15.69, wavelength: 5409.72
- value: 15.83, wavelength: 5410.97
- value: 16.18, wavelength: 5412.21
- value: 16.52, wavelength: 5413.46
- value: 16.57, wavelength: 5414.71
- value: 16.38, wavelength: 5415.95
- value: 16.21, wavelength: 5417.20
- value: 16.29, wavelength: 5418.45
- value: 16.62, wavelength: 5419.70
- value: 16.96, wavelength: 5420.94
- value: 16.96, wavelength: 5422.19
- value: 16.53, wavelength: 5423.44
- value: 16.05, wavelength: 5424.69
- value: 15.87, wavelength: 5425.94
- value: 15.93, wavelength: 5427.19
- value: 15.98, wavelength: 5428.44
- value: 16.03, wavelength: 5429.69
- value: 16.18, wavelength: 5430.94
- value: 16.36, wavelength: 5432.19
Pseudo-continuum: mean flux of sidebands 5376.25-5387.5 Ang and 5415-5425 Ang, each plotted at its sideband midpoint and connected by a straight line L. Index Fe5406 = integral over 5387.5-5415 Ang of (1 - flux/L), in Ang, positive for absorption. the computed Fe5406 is 1.1 Ang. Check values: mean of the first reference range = 16.1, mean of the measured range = 15.6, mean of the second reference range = 16.5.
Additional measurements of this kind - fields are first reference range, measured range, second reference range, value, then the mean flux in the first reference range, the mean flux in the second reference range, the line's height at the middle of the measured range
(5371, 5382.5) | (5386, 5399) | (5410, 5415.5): 0.2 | 15.9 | 16.2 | 16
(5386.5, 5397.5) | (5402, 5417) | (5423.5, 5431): 0.1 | 15.9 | 16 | 15.9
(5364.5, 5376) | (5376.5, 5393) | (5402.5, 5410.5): -0.1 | 16.2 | 15.6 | 15.9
